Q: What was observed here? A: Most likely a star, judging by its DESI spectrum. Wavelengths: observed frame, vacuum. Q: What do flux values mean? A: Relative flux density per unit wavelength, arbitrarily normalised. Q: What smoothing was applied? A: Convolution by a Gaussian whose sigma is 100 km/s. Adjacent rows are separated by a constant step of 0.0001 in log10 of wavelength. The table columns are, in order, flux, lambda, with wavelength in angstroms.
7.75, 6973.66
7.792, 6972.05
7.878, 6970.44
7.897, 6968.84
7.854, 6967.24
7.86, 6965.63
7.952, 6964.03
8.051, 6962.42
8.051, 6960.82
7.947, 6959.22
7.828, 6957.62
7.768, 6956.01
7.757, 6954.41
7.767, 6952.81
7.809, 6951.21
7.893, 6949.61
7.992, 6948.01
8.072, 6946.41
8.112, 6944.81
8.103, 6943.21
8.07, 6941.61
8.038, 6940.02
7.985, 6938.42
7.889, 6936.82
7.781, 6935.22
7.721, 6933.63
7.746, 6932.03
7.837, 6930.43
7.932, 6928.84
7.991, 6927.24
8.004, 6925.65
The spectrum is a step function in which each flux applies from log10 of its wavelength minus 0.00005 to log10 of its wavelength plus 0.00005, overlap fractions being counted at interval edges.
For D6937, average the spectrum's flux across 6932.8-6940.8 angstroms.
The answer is 7.88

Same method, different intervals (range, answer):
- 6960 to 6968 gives 7.95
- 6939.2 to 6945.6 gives 8.08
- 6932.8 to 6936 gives 7.76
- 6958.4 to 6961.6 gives 8.01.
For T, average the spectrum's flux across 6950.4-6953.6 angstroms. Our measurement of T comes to 7.79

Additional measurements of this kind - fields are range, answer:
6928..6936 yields 7.8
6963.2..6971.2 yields 7.89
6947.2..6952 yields 7.9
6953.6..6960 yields 7.82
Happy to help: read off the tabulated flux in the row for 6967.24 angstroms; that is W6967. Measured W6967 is 7.854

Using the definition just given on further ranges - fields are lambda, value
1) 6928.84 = 7.932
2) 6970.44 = 7.878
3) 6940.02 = 8.038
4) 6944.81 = 8.112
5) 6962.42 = 8.051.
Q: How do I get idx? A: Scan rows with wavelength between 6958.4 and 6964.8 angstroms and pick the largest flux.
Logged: 8.051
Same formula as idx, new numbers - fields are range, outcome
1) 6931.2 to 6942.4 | 8.07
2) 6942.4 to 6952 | 8.112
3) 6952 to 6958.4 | 7.828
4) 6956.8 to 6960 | 7.947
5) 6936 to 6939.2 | 7.985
